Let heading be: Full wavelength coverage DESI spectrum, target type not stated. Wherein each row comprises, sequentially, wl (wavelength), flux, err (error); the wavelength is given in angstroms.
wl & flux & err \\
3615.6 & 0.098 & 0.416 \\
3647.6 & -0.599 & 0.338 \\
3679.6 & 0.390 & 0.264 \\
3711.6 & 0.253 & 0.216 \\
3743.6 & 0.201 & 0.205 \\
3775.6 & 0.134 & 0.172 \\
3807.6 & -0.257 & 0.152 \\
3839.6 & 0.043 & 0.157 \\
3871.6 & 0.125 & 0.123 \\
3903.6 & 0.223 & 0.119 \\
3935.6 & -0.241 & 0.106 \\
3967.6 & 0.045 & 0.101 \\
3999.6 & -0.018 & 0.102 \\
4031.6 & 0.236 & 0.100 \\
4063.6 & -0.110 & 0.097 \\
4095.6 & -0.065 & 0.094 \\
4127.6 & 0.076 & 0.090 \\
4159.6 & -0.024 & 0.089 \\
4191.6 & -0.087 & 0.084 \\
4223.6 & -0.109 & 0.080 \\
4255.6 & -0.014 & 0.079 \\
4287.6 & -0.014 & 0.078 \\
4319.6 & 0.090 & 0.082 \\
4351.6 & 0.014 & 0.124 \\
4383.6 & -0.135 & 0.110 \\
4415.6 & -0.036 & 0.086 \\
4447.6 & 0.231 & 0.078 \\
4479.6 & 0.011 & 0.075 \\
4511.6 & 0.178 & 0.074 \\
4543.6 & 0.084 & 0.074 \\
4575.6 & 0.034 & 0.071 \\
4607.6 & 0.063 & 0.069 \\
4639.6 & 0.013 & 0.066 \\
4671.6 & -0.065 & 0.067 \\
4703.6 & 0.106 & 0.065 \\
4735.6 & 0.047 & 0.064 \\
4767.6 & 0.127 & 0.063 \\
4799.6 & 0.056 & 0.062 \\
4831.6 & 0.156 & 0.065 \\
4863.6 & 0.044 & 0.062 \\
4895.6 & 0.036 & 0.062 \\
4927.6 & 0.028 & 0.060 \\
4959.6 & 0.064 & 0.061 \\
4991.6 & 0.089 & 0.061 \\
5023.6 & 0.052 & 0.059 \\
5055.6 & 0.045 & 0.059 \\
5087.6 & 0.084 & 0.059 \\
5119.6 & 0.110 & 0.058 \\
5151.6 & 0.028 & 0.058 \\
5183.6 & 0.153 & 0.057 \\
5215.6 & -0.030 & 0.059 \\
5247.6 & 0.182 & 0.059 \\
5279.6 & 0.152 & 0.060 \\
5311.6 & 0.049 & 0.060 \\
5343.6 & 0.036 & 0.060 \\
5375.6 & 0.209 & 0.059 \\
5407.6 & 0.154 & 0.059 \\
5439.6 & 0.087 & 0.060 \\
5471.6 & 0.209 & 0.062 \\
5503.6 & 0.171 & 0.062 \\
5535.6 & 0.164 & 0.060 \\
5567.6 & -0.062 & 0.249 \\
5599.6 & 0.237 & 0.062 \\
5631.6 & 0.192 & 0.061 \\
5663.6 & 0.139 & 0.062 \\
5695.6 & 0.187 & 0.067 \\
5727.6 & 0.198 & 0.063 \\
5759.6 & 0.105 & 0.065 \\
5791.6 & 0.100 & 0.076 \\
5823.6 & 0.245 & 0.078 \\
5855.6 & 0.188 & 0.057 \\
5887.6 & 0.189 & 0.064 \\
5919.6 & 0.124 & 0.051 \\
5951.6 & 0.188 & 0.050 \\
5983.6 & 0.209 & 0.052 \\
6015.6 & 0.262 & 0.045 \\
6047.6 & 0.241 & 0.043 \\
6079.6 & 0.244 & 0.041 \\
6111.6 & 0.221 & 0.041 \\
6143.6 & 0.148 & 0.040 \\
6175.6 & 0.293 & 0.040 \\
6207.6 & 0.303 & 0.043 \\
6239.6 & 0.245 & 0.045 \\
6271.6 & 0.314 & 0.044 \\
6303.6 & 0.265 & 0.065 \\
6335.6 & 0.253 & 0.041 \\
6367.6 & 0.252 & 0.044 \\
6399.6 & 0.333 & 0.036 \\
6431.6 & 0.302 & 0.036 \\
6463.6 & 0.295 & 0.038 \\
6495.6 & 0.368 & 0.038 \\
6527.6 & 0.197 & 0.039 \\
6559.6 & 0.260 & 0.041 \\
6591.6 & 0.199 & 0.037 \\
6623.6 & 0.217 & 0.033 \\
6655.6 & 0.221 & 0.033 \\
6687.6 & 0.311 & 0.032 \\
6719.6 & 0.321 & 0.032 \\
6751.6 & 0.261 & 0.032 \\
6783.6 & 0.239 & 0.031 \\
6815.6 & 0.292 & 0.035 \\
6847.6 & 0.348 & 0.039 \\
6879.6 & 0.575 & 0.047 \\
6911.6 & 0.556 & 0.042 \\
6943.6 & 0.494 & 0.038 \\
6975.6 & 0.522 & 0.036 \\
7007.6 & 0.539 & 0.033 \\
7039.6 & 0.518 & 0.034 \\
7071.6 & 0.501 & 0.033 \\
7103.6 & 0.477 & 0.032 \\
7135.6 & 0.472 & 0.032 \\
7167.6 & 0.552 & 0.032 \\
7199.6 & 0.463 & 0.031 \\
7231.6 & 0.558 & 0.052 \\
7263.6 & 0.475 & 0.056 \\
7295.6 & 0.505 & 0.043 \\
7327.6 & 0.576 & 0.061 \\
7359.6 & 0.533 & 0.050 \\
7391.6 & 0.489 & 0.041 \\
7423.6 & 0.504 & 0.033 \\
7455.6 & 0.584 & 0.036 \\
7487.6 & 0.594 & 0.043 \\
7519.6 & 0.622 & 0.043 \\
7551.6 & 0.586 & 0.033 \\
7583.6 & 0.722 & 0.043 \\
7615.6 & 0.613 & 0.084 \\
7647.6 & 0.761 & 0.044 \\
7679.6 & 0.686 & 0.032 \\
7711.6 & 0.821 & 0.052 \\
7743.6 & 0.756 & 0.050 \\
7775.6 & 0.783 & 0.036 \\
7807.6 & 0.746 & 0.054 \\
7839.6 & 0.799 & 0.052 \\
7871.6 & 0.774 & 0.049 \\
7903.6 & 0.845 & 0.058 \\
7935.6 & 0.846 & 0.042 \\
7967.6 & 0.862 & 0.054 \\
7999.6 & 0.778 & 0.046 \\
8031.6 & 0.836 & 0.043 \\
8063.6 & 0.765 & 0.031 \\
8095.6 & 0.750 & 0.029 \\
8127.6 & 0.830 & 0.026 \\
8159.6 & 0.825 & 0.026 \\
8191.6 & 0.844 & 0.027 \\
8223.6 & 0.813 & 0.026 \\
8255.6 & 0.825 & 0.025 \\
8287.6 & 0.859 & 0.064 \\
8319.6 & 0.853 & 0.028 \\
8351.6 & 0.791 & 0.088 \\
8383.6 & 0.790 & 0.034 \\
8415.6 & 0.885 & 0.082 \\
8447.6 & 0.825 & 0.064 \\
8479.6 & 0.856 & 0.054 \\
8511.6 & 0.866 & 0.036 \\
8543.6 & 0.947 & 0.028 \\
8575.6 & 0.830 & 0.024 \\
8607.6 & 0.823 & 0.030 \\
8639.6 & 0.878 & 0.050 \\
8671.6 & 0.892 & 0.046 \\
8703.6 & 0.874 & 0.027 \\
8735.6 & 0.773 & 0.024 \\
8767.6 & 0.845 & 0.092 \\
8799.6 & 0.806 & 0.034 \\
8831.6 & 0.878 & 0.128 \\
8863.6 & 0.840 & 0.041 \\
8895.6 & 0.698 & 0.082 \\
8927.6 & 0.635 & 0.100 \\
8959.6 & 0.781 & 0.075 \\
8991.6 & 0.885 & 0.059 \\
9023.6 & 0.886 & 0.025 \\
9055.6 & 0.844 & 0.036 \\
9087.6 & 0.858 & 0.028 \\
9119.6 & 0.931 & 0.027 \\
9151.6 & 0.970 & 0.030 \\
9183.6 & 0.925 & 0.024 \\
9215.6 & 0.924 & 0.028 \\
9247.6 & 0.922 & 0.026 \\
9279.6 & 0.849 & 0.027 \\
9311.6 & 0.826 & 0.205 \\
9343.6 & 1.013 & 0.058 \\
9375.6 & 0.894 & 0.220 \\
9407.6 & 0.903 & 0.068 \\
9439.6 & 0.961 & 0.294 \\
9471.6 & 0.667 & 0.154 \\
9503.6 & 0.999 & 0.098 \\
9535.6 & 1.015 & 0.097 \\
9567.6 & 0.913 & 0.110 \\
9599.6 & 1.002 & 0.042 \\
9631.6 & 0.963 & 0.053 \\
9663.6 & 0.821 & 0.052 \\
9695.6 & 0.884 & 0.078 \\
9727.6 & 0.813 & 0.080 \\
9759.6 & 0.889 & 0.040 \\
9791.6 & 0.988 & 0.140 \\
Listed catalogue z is 0.72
